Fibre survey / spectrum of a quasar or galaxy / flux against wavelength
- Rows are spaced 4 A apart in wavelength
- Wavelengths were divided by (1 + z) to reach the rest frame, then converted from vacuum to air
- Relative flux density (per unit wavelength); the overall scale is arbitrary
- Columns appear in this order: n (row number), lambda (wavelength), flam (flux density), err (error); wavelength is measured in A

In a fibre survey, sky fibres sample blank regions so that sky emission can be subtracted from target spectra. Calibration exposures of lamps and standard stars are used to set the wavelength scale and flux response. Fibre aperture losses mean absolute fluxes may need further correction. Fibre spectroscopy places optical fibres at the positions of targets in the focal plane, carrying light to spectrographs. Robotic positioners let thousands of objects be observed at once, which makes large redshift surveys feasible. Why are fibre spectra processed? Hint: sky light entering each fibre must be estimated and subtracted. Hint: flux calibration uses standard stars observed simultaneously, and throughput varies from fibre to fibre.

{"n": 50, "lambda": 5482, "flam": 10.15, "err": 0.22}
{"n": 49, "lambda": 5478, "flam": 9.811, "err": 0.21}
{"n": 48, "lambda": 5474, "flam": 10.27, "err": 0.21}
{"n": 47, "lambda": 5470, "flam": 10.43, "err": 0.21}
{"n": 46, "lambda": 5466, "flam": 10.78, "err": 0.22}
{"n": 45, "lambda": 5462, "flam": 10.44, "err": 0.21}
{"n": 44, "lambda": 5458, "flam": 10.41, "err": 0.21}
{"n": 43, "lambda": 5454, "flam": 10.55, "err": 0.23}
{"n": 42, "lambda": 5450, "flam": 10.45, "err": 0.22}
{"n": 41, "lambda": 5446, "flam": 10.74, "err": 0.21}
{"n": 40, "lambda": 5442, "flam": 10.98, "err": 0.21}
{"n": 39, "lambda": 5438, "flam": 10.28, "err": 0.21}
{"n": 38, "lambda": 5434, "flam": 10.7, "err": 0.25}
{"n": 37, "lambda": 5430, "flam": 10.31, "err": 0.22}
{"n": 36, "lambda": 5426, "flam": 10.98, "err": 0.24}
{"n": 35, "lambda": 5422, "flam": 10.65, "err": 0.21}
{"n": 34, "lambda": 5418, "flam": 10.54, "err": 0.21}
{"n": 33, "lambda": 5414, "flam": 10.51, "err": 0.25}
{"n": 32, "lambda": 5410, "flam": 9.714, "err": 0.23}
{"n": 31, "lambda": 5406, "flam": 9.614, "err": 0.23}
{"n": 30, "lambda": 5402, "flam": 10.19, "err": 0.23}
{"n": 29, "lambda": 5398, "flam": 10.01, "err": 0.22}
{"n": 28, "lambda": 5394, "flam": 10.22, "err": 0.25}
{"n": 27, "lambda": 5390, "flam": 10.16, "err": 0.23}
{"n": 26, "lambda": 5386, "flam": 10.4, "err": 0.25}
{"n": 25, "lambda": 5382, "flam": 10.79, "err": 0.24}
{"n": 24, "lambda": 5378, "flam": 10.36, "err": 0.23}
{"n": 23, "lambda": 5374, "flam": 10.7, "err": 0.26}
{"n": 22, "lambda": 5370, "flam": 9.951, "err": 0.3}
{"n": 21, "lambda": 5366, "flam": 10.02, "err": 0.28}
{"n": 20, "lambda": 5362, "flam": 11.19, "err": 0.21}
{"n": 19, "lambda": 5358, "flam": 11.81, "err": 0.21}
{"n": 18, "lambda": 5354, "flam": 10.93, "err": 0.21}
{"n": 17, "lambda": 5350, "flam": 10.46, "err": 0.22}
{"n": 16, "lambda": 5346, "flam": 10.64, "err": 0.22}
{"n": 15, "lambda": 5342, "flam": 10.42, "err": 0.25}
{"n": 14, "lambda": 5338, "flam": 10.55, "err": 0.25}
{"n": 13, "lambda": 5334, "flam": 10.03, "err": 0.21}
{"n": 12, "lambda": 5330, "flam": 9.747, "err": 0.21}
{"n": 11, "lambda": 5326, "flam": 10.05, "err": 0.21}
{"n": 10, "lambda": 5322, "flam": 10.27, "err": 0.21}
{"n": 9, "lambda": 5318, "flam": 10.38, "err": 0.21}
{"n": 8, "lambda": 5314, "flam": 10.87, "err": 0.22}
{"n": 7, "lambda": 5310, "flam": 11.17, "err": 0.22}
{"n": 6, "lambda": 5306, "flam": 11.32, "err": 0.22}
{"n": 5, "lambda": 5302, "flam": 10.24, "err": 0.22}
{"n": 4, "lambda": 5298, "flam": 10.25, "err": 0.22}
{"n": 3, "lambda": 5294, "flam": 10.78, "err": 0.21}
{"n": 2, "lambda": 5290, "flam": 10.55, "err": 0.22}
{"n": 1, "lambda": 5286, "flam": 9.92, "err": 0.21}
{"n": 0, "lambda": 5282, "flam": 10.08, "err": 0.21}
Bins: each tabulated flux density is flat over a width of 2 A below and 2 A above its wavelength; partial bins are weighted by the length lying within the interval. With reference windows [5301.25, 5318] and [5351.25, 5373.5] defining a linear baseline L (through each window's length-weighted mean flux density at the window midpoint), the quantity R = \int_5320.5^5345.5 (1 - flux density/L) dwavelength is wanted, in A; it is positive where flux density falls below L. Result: 1.5 A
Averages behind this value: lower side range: 10.9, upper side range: 10.8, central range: 10.2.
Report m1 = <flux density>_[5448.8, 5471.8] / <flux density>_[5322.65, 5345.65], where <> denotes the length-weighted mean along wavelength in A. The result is 1.03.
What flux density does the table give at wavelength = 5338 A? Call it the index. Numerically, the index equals 10.55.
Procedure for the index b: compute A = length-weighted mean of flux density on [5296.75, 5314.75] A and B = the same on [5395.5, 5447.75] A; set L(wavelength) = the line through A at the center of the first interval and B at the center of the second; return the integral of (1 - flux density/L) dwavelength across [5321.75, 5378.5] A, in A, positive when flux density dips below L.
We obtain 0.81 A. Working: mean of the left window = 10.8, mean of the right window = 10.4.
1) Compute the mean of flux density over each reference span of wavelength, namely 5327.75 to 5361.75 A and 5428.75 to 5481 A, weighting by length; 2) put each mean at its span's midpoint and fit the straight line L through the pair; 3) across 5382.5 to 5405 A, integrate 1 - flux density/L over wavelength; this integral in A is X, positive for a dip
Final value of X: 0.7 A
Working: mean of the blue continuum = 10.6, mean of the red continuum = 10.5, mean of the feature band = 10.2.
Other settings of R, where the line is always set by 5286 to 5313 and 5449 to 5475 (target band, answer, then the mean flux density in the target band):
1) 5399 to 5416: 0.9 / 10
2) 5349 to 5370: -0.4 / 10.8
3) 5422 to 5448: -0.4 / 10.7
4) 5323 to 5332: 0.6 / 9.94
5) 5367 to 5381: 0.3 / 10.3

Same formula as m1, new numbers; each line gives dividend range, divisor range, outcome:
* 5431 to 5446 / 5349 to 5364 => 0.96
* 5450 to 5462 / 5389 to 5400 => 1.03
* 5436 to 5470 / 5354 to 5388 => 0.99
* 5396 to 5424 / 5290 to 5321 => 0.95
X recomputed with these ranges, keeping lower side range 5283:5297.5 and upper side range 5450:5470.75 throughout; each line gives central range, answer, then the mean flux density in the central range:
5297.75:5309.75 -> -0.40 A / 10.7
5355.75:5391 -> -0.56 A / 10.6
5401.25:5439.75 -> 0.49 A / 10.4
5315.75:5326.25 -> 0.12 A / 10.3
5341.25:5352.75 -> -0.13 A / 10.5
